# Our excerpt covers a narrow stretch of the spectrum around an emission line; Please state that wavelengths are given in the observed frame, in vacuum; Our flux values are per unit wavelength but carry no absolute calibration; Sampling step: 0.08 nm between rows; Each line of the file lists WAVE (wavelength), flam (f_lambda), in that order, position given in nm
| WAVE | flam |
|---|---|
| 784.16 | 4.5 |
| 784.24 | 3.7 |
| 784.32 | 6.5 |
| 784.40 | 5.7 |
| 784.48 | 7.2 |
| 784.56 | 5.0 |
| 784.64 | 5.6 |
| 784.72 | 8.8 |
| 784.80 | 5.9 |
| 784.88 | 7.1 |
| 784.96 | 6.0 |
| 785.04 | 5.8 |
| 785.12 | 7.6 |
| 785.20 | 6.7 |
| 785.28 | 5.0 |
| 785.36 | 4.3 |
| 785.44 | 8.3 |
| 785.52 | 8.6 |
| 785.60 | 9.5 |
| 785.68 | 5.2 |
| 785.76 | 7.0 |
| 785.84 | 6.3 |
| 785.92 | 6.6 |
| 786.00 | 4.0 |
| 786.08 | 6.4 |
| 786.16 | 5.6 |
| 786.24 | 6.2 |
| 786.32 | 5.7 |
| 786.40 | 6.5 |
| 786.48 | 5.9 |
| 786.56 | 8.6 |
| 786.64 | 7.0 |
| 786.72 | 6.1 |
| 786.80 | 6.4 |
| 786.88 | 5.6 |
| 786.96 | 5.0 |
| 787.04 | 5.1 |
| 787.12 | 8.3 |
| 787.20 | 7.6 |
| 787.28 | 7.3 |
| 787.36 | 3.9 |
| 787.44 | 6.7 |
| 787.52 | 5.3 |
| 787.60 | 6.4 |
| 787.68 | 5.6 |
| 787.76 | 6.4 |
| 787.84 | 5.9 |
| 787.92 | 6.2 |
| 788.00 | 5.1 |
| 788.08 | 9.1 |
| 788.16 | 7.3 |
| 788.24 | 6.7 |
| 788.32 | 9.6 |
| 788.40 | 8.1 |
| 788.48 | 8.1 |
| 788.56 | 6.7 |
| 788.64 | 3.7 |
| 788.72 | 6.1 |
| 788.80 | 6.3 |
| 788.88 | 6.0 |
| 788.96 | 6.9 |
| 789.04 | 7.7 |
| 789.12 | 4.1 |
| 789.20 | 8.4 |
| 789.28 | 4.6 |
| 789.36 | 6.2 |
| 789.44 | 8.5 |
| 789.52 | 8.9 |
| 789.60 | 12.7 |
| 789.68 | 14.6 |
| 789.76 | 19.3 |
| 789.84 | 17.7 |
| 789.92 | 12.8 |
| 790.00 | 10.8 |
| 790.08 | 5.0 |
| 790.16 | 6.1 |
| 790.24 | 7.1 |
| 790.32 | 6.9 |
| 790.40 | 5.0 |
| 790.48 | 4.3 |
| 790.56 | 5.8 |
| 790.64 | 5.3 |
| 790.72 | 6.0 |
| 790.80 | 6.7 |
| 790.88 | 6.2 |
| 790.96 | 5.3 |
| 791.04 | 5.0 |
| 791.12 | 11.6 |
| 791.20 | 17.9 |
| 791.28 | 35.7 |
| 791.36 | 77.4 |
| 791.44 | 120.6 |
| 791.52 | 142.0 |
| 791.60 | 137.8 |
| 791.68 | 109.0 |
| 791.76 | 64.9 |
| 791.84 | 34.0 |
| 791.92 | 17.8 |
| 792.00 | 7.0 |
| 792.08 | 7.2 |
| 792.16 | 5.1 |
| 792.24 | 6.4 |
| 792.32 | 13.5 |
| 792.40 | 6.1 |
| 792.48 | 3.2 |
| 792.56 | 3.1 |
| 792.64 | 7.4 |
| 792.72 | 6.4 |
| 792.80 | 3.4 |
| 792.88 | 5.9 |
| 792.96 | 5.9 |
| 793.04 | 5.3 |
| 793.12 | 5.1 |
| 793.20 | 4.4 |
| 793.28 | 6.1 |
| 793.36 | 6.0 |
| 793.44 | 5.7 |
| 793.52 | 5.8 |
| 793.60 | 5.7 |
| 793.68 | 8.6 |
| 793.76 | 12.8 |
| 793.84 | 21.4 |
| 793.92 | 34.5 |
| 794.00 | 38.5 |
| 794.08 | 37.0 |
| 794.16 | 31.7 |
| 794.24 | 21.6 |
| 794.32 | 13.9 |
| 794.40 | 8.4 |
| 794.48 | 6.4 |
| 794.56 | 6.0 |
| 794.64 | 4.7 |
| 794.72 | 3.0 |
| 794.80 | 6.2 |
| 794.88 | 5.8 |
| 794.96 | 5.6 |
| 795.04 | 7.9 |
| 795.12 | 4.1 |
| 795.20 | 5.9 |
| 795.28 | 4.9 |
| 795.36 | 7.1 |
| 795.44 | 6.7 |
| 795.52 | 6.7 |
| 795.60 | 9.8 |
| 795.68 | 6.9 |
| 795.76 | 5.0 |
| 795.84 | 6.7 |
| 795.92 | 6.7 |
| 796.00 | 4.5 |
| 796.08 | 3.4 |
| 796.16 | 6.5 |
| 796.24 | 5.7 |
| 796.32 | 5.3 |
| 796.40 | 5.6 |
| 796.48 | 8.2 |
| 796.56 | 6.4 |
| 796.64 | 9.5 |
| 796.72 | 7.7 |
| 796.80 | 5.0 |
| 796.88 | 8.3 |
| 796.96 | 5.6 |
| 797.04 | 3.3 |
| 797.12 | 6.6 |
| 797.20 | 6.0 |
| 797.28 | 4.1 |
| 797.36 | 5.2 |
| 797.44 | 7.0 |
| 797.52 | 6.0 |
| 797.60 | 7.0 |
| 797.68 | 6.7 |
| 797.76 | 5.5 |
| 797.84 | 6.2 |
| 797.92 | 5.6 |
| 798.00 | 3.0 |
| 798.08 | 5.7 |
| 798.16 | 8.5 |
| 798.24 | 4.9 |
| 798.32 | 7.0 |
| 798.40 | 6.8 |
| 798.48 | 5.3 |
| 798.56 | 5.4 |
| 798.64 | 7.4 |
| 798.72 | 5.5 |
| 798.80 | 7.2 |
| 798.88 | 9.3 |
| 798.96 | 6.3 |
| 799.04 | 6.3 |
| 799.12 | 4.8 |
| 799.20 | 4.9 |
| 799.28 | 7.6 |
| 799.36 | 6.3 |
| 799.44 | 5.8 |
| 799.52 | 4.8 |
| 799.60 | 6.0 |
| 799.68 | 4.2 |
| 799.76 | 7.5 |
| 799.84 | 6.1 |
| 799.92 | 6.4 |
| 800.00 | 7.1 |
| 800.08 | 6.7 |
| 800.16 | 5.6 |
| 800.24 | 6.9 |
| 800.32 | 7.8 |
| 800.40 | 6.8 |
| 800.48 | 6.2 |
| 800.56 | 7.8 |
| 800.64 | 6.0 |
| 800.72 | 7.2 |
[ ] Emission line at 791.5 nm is H-alpha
